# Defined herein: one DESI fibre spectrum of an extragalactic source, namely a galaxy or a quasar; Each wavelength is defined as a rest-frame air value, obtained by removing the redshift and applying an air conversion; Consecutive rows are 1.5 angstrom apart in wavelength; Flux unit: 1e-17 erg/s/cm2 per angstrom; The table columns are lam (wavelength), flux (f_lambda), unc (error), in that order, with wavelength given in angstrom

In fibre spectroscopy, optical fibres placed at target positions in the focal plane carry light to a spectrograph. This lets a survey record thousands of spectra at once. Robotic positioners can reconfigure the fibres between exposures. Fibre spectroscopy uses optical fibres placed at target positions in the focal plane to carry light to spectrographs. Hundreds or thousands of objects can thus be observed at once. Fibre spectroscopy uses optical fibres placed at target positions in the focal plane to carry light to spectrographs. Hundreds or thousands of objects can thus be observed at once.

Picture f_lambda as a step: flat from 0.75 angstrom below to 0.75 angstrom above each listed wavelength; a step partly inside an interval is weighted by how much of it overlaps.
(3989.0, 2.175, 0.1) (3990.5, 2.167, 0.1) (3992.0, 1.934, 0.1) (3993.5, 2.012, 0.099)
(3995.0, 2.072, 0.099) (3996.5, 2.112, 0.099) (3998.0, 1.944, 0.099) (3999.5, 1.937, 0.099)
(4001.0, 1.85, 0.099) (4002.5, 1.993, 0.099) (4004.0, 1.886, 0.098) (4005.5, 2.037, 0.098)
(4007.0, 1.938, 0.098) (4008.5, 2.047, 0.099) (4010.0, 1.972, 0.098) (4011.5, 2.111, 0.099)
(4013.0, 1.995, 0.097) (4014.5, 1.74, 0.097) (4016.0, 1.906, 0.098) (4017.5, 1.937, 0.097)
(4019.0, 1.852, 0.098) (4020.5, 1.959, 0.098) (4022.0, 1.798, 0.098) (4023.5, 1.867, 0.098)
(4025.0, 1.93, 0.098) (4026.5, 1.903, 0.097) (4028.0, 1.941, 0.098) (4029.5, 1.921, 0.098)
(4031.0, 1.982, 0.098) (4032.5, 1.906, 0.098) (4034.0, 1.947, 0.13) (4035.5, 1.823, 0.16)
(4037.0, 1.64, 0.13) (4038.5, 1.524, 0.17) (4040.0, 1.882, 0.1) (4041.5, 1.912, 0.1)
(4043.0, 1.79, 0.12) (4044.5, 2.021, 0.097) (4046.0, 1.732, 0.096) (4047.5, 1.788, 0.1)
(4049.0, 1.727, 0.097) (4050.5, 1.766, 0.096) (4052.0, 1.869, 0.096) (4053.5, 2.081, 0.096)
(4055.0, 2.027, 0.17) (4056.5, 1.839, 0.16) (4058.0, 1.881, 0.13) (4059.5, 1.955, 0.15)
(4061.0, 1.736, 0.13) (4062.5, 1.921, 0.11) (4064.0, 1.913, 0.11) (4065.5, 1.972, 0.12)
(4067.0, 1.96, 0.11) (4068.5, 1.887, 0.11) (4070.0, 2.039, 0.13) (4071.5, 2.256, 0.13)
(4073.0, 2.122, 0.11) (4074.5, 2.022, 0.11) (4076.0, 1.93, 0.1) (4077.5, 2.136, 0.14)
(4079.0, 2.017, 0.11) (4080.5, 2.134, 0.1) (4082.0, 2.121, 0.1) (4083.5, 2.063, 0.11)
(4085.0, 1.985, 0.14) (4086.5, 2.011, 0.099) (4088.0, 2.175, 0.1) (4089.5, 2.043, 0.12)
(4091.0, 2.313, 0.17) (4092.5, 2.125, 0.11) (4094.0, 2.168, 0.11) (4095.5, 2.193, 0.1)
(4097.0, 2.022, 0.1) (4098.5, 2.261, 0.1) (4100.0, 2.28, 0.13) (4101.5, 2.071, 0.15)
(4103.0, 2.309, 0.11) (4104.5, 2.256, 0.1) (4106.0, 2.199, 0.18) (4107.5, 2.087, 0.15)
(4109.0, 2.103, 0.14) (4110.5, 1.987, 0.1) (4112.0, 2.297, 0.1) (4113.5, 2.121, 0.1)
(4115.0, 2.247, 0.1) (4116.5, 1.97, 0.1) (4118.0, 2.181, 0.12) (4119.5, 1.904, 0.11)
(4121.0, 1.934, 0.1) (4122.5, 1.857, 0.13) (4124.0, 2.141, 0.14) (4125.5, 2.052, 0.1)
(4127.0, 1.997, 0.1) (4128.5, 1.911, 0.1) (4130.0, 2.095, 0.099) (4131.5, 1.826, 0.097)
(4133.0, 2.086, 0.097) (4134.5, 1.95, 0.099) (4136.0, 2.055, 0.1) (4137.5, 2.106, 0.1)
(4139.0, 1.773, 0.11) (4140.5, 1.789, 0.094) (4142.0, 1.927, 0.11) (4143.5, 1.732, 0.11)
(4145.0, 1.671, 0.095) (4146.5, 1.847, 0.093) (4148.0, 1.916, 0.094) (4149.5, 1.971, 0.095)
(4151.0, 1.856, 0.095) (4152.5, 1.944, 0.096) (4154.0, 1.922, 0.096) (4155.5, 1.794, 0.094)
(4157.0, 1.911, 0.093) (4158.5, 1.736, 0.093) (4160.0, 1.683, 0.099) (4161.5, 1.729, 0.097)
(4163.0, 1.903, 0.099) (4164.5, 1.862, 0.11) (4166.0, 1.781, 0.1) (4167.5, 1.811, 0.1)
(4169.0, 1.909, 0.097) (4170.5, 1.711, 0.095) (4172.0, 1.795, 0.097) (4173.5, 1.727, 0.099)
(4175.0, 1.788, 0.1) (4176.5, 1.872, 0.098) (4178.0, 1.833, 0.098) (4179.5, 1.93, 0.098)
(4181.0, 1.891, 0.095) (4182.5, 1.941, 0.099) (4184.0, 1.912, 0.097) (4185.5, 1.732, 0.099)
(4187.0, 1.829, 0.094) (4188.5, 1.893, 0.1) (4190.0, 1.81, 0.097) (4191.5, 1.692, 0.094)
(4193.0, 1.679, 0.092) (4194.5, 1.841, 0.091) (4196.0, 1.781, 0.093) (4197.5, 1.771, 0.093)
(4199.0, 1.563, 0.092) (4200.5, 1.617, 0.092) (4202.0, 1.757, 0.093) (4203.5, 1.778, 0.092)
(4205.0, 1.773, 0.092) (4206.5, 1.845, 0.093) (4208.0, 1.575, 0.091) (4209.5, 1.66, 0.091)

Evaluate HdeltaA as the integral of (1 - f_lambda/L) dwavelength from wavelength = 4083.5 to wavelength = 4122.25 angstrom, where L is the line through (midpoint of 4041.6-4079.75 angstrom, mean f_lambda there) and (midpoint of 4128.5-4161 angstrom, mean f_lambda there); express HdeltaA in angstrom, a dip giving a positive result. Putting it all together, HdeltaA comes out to -4.4 angstrom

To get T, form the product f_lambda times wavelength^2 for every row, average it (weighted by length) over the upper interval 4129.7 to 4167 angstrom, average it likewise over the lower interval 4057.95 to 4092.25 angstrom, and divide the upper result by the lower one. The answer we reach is 0.95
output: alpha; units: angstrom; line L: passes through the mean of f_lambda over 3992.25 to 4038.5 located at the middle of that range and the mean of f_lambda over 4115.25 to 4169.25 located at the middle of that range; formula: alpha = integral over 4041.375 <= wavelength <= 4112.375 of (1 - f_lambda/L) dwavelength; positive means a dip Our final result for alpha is -4.3 angstrom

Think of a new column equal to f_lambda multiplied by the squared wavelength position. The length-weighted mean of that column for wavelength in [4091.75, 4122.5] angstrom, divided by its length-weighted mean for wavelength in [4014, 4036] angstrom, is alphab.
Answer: 1.2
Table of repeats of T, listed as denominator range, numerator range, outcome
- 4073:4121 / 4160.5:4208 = 0.88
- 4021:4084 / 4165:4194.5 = 1.01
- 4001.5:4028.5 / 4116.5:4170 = 1.05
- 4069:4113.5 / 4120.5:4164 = 0.92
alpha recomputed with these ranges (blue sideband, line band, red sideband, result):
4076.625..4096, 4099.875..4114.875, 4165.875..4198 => -0.90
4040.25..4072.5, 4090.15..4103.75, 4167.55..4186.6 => -2.22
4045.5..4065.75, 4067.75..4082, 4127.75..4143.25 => -1.32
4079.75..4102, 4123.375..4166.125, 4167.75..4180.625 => 0.80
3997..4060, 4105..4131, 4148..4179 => -2.97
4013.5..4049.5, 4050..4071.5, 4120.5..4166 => -0.77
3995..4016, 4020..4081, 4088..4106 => 4.79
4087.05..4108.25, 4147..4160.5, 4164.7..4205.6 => 0.49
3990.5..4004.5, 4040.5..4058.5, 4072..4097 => 1.59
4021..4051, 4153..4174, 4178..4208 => -0.12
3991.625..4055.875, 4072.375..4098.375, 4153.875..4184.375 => -3.10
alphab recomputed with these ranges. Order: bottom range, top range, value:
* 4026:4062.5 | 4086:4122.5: 1.18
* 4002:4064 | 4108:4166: 1.08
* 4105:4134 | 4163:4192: 0.92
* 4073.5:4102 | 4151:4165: 0.90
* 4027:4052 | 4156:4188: 1.06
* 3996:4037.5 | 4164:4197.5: 1.02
